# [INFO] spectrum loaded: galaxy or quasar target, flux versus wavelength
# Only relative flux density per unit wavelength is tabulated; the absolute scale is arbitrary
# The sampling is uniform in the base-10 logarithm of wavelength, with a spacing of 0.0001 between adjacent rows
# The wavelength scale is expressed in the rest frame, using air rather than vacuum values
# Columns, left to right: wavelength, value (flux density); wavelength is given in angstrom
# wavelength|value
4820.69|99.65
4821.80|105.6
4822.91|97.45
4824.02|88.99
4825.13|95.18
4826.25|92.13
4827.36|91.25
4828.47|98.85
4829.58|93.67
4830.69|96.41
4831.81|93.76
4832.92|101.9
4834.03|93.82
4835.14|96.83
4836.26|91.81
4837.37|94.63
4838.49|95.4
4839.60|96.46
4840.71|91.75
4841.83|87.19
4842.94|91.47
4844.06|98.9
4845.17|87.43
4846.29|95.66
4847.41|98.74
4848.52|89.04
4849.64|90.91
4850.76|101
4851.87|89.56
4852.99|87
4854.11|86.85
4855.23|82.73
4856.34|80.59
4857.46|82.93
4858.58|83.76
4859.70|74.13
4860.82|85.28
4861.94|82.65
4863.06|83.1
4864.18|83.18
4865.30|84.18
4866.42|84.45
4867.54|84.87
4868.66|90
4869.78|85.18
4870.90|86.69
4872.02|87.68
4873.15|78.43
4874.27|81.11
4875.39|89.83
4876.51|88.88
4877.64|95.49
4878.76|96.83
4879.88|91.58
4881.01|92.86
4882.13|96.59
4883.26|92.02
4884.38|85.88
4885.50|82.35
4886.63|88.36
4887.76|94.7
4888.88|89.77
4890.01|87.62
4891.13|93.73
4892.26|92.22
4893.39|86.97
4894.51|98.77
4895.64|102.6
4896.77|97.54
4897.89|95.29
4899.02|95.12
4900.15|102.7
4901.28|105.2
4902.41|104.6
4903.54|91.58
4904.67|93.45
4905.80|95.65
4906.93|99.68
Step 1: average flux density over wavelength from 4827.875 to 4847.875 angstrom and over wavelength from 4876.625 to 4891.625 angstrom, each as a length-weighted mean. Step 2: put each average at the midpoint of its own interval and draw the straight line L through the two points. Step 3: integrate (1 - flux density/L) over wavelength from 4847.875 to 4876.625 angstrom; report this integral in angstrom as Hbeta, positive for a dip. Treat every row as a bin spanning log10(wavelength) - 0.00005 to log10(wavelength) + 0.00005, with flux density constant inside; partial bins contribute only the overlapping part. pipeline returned 2.3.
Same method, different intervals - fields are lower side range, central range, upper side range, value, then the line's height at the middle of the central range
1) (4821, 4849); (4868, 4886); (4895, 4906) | 1.52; 97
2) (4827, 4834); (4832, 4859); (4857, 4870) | -0.35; 90.4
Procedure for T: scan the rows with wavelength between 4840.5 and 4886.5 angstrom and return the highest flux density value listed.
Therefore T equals 101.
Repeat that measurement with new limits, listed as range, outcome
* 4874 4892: 96.83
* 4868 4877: 90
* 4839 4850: 98.9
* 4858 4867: 85.28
